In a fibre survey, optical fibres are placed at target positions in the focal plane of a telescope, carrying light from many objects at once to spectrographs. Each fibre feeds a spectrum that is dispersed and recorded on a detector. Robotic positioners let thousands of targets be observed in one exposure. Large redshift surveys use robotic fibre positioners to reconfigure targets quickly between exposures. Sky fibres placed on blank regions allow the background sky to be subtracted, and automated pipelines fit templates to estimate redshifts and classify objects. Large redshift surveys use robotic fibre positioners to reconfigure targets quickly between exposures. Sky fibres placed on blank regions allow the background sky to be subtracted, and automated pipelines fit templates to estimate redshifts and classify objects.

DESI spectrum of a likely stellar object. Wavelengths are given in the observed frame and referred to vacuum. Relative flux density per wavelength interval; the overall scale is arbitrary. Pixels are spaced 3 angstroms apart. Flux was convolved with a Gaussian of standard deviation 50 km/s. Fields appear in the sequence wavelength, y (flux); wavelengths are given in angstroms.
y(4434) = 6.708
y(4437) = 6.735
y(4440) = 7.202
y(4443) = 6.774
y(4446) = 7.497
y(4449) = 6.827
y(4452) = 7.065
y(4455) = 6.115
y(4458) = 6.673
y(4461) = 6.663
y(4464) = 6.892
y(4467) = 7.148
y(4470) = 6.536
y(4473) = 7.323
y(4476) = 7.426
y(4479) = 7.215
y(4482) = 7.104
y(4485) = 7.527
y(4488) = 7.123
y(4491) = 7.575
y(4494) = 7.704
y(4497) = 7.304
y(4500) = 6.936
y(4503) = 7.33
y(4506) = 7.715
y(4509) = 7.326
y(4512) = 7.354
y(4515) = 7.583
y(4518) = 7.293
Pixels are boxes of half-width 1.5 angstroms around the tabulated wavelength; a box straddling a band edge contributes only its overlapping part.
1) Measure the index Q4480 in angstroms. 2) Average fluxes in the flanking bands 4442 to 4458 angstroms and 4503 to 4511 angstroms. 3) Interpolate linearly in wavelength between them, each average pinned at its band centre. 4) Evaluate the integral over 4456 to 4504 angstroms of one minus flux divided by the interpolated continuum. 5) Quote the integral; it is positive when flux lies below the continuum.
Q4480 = 0.2 angstroms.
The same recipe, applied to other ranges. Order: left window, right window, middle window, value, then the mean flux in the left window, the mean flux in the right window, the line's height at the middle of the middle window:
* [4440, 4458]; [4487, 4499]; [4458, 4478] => 0.36 angstroms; 6.87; 7.42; 7.11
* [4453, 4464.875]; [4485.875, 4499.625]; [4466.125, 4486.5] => -0.53 angstroms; 6.59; 7.39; 7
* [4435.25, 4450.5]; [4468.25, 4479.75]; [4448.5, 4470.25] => 0.98 angstroms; 7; 7.12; 7.06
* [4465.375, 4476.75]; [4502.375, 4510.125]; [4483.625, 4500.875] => -0.13 angstroms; 7.08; 7.48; 7.32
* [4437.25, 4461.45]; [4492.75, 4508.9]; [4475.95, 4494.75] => -0.36 angstroms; 6.85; 7.39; 7.23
